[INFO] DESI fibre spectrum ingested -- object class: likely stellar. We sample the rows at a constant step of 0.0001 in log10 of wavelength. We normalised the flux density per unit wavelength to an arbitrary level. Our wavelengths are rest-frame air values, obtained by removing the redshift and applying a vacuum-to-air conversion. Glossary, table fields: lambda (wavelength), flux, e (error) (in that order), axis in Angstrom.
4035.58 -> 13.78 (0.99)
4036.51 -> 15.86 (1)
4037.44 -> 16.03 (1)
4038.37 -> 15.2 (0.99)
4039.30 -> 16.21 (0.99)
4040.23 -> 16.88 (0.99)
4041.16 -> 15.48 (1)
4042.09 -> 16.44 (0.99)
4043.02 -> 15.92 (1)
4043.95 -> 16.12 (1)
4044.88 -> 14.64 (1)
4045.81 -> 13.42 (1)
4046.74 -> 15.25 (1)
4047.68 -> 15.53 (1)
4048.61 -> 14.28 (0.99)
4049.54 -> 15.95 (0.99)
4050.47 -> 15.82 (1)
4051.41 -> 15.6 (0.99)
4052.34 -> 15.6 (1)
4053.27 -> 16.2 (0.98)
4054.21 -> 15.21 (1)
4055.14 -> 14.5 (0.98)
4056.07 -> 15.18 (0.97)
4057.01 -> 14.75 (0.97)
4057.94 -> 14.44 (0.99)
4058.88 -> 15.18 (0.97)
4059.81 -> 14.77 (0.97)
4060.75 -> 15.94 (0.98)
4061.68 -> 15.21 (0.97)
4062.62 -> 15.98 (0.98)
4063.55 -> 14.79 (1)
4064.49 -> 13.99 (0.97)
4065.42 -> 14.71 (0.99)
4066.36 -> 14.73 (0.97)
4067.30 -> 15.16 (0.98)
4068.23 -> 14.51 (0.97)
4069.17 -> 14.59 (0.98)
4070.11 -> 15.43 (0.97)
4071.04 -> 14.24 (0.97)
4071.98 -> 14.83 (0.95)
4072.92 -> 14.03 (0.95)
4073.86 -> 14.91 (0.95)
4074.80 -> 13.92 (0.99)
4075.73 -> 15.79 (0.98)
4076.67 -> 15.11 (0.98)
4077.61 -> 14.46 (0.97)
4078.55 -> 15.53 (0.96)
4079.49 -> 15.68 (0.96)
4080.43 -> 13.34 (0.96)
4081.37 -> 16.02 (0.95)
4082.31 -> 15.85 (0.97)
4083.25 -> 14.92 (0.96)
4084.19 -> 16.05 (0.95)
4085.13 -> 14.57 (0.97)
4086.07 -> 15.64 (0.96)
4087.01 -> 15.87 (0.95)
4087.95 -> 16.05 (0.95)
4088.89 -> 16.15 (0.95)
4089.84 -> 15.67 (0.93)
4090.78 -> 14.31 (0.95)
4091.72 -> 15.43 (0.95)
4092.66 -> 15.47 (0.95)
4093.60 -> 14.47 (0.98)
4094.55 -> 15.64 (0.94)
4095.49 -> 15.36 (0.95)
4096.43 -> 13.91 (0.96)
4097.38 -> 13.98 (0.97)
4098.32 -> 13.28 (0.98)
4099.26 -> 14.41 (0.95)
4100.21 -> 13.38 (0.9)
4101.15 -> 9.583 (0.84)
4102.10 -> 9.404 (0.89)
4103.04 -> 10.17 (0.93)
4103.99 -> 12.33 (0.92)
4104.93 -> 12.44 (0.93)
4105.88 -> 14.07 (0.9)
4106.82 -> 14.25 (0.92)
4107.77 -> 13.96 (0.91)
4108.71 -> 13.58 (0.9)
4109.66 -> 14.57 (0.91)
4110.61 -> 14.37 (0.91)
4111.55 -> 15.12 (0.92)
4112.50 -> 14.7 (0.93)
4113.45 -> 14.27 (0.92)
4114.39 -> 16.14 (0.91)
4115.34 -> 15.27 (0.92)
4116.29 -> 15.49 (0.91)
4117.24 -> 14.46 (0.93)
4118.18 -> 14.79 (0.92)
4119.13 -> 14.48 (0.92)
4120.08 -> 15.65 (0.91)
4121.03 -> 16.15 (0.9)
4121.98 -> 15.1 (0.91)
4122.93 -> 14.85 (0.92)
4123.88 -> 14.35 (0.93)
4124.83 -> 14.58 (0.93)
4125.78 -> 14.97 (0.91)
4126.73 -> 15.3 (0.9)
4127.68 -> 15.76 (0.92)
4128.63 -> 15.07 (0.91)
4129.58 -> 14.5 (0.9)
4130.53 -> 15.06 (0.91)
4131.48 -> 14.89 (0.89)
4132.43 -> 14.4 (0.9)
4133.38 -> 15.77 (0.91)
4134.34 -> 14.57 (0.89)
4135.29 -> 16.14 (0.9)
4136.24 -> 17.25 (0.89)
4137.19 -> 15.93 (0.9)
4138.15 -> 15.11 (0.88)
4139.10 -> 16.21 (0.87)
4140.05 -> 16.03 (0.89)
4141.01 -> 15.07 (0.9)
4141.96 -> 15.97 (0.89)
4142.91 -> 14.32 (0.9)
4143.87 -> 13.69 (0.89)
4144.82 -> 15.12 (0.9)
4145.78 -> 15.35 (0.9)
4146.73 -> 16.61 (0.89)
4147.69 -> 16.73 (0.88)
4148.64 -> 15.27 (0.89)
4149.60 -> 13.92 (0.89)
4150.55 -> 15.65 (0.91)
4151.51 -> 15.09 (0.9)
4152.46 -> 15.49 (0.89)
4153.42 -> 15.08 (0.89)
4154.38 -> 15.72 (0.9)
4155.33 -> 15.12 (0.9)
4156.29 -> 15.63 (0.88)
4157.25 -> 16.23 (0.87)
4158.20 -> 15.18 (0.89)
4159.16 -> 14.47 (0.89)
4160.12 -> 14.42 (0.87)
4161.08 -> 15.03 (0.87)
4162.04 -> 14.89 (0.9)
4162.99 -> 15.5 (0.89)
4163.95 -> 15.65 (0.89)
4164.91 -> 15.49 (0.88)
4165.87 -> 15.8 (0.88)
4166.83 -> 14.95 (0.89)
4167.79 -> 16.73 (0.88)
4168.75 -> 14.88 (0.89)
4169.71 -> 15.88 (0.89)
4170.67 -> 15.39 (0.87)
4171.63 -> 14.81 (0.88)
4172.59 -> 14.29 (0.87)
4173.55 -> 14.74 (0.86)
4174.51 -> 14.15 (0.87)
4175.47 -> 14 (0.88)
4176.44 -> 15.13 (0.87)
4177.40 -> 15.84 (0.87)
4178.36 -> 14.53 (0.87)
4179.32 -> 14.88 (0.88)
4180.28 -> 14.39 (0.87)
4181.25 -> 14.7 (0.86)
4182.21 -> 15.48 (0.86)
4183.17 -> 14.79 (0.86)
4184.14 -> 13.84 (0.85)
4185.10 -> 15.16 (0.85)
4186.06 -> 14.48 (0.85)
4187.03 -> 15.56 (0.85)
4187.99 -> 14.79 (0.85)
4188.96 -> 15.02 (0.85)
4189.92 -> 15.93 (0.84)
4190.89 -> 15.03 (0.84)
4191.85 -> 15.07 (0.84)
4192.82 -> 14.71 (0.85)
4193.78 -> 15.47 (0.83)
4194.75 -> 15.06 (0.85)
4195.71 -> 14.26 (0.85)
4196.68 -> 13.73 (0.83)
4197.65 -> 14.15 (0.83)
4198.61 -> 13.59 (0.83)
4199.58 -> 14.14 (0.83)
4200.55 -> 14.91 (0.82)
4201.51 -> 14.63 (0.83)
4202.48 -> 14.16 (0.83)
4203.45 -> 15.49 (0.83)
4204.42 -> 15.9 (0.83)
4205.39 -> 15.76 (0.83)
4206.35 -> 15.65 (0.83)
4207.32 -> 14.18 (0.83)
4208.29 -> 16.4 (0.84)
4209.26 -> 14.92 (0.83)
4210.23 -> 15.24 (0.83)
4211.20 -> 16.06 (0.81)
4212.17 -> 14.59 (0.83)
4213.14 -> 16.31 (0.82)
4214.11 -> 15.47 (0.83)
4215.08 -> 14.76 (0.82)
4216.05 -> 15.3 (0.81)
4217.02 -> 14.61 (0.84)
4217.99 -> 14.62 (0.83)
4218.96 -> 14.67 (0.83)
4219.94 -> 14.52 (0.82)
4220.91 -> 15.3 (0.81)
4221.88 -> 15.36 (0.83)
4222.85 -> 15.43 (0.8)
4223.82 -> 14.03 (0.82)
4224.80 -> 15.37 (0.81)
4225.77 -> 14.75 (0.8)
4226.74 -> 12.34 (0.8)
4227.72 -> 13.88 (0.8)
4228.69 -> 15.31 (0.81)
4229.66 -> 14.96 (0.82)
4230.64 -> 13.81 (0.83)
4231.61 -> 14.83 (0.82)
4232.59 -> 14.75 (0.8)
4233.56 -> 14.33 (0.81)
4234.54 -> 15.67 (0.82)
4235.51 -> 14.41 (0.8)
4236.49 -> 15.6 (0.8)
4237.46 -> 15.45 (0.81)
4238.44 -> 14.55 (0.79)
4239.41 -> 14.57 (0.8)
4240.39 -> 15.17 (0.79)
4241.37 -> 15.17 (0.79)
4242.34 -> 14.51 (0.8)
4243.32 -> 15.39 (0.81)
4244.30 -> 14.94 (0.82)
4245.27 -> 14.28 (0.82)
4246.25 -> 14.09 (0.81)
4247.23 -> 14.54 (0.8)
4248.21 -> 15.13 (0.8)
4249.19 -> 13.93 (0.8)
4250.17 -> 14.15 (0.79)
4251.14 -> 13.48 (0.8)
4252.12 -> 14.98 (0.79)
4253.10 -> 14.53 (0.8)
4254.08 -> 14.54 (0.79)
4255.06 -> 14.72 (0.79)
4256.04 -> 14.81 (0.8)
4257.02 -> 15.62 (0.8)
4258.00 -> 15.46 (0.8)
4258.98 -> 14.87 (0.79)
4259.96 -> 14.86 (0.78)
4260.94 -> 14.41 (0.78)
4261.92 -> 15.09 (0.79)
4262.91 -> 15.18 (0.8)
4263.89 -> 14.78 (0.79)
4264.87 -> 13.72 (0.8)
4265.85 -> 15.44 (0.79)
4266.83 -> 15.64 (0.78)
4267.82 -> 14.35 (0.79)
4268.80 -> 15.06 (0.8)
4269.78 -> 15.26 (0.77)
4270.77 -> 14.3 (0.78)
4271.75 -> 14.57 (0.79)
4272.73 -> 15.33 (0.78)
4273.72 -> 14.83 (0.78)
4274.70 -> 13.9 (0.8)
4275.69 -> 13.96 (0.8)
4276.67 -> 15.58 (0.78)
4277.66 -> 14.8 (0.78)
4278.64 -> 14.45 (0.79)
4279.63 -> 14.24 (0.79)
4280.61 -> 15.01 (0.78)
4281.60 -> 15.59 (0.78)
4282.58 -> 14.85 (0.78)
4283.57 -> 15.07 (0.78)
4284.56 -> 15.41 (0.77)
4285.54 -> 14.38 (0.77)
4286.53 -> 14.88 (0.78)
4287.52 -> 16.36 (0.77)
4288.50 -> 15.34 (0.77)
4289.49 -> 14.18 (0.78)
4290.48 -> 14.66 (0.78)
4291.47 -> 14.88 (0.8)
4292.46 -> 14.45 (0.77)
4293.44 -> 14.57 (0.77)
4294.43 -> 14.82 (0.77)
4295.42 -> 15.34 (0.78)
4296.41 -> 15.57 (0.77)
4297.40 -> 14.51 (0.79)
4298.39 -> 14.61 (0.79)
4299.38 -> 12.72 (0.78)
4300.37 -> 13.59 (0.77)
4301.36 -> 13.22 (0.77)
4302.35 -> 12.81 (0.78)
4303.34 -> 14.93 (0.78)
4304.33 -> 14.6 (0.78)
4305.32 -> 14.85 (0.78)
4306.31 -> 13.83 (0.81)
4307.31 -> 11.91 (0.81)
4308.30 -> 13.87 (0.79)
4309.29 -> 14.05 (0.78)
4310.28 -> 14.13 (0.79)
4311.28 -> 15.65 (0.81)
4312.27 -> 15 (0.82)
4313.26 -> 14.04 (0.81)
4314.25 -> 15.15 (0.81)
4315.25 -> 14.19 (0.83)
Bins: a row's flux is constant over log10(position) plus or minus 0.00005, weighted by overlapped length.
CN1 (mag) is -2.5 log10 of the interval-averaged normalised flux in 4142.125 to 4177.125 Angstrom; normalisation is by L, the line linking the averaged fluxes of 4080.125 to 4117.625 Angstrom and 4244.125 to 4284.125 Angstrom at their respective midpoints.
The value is -0.05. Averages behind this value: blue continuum 14.4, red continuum 14.7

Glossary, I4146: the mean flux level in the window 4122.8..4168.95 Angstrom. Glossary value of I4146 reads 15.3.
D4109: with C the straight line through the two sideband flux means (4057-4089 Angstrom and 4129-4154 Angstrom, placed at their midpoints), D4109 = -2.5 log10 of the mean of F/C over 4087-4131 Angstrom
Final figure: 0.06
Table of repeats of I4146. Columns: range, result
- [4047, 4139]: 14.8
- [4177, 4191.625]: 15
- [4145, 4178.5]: 15.3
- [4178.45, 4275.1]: 14.8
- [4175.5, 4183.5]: 14.9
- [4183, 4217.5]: 15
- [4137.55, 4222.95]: 15.1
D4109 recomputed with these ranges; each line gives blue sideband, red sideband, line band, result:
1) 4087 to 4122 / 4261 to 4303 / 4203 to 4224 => -0.051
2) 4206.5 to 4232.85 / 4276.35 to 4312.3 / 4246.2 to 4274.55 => -0.003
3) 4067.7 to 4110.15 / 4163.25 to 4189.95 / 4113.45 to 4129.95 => -0.034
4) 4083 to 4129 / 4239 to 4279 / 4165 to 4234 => -0.019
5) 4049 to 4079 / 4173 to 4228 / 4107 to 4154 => -0.014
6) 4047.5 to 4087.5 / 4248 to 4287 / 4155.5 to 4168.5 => -0.030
